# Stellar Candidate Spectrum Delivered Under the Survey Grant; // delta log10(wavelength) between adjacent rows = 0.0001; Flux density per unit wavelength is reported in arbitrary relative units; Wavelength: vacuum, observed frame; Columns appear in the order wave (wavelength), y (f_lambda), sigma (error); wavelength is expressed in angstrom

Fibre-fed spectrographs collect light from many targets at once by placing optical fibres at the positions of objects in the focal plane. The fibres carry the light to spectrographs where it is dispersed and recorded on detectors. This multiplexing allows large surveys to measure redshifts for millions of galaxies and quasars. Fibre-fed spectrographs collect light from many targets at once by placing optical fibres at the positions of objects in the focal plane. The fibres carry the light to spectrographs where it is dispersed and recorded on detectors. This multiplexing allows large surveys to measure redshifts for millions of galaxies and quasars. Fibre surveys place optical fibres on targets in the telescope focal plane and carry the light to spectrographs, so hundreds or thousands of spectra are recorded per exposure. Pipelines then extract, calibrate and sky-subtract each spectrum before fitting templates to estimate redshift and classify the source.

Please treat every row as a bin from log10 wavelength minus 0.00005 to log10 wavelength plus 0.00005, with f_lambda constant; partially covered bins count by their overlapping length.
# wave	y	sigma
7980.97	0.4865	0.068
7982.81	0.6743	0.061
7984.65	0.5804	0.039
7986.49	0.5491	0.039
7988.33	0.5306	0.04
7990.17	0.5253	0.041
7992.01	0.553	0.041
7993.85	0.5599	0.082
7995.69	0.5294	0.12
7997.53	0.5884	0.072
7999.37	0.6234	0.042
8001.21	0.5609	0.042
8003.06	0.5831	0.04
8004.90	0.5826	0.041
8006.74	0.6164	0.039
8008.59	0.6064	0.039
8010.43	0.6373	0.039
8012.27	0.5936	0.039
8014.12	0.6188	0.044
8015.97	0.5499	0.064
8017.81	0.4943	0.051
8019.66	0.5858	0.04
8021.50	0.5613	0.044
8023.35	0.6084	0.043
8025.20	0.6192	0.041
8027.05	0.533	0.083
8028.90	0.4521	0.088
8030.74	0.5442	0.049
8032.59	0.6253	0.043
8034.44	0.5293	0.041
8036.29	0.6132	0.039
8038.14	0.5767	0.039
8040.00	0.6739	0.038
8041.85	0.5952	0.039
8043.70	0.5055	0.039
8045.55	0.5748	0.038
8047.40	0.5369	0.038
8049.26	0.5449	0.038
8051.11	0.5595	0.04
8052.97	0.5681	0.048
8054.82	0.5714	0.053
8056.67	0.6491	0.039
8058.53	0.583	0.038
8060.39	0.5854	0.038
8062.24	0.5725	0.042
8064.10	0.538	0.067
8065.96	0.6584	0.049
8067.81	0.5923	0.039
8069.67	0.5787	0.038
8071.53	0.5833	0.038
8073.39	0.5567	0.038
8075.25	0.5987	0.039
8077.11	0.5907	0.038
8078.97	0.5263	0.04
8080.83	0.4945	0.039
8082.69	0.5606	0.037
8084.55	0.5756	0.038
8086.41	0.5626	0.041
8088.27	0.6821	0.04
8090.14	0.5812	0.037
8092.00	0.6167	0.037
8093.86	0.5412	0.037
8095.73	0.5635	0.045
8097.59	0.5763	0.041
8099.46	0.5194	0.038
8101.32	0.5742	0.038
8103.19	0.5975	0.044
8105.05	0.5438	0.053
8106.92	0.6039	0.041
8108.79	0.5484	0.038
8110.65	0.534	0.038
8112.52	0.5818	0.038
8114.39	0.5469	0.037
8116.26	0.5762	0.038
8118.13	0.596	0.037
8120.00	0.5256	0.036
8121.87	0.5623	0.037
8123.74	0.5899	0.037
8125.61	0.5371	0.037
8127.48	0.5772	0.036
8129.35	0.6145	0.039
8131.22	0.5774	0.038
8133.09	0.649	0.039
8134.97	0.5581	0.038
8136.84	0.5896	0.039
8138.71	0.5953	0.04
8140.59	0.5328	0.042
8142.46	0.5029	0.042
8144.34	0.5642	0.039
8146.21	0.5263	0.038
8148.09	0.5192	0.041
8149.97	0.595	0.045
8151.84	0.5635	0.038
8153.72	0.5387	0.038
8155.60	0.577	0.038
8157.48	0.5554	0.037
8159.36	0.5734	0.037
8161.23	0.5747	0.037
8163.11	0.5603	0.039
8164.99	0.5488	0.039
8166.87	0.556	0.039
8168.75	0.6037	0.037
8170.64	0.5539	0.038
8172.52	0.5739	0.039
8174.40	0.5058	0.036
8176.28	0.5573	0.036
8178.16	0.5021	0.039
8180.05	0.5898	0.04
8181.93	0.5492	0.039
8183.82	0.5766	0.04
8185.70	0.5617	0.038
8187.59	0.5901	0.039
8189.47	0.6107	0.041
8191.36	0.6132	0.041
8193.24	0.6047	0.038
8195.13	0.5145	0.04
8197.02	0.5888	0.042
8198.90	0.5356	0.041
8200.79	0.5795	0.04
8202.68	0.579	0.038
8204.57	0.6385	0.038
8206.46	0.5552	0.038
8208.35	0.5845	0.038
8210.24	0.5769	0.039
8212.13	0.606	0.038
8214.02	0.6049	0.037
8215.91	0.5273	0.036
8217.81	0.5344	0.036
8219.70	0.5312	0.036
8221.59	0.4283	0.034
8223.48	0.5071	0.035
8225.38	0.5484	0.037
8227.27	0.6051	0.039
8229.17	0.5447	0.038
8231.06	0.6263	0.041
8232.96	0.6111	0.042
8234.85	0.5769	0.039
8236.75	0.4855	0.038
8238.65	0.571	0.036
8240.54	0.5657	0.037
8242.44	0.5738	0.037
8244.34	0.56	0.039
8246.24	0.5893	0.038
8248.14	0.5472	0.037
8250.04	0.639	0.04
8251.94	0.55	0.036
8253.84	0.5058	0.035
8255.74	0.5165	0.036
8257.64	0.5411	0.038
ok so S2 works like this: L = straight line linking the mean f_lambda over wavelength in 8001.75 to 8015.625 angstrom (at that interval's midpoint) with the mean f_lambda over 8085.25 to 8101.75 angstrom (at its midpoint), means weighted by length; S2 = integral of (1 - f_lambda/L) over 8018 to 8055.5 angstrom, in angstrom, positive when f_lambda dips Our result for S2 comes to 1.7 angstrom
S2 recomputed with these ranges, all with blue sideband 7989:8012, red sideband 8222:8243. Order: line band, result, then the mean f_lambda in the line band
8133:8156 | 0.4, 0.559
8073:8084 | 0.4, 0.555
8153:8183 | 0.5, 0.558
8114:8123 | 0.1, 0.563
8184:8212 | -0.9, 0.582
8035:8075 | -0.4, 0.581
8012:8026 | 0.0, 0.578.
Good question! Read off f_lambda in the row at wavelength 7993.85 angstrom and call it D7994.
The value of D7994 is 0.5599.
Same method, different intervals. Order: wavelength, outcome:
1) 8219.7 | 0.5312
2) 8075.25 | 0.5987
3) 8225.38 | 0.5484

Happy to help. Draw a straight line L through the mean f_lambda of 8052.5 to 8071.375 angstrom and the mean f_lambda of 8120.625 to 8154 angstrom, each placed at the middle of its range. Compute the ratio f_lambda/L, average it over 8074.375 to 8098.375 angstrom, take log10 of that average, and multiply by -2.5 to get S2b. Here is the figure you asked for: 0.01 mag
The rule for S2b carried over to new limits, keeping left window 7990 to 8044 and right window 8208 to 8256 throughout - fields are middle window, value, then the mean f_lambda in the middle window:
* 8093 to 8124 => 0.01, 0.563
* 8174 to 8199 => -0.01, 0.567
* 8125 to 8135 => -0.04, 0.59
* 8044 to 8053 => 0.04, 0.552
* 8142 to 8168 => 0.02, 0.555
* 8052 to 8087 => -0.01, 0.576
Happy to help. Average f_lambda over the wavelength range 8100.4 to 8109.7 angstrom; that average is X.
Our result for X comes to 0.573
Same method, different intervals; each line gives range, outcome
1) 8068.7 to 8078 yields 0.581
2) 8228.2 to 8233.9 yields 0.594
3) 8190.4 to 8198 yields 0.58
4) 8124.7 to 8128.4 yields 0.557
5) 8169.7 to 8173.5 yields 0.564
